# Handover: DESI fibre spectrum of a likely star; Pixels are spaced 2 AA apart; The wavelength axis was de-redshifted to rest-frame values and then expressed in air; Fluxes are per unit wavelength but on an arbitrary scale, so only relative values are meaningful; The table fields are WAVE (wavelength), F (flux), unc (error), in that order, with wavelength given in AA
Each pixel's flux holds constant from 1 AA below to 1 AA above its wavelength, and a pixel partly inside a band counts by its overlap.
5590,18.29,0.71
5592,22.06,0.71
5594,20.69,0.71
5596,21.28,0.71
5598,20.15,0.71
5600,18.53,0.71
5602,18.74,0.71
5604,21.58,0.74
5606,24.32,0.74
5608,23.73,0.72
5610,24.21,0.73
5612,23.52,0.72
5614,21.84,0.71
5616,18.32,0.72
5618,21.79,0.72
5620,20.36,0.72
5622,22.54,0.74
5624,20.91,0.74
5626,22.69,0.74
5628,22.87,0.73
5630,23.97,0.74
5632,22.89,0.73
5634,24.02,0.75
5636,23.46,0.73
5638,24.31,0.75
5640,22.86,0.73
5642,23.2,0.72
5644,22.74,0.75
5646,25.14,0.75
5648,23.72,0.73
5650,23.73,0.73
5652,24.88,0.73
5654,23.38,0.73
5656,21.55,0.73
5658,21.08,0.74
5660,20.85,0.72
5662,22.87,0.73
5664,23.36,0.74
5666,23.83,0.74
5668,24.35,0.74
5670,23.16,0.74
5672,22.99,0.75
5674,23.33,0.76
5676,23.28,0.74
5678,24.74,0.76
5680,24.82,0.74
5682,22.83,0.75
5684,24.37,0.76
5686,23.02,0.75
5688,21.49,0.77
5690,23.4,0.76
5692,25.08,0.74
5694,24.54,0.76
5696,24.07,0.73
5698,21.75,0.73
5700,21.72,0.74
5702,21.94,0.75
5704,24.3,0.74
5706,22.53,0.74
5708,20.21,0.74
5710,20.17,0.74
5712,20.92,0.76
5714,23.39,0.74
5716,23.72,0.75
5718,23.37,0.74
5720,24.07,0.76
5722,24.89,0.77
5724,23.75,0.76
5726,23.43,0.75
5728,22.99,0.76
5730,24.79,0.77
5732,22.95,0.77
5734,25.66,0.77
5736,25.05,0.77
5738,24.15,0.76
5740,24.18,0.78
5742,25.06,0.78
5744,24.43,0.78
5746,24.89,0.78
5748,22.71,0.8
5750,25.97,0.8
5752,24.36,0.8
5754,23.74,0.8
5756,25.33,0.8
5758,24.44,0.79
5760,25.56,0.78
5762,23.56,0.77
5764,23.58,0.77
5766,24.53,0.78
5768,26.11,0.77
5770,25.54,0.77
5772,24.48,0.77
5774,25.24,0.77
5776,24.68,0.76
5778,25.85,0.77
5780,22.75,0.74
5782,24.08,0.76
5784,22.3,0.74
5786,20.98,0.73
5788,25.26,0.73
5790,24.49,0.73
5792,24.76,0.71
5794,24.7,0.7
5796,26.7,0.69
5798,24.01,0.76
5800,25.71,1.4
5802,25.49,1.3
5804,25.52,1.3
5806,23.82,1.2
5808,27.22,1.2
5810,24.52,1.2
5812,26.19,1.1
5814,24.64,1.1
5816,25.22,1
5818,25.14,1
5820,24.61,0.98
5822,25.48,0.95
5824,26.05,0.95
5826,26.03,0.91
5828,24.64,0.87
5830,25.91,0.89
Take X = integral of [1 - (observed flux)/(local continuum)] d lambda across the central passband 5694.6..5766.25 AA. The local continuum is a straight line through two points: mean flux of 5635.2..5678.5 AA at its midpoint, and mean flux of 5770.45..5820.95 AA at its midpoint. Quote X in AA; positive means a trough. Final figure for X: 1.2 AA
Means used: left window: 23.3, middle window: 23.7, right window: 24.7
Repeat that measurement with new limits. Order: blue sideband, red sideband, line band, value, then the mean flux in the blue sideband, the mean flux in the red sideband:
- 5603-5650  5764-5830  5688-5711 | 1.0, 22.8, 24.9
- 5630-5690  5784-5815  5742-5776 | -0.4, 23.3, 24.8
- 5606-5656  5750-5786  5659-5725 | 1.4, 23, 24.4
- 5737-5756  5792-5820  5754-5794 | 0.7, 24.4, 25.3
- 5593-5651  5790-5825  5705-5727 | 1.0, 22.3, 25.3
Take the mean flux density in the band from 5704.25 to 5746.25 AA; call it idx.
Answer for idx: 23.5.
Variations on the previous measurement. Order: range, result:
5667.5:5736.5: 23.3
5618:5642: 22.8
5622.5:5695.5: 23.3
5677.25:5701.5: 23.4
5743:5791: 24.4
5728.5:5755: 24.4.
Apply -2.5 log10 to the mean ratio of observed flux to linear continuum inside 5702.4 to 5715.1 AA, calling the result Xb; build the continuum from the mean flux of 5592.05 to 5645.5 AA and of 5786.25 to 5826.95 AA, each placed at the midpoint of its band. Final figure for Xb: 0.080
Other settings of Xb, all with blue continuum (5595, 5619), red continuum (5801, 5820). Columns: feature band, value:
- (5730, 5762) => -0.021 mag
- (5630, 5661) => -0.048 mag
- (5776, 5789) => 0.050 mag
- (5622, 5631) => -0.036 mag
